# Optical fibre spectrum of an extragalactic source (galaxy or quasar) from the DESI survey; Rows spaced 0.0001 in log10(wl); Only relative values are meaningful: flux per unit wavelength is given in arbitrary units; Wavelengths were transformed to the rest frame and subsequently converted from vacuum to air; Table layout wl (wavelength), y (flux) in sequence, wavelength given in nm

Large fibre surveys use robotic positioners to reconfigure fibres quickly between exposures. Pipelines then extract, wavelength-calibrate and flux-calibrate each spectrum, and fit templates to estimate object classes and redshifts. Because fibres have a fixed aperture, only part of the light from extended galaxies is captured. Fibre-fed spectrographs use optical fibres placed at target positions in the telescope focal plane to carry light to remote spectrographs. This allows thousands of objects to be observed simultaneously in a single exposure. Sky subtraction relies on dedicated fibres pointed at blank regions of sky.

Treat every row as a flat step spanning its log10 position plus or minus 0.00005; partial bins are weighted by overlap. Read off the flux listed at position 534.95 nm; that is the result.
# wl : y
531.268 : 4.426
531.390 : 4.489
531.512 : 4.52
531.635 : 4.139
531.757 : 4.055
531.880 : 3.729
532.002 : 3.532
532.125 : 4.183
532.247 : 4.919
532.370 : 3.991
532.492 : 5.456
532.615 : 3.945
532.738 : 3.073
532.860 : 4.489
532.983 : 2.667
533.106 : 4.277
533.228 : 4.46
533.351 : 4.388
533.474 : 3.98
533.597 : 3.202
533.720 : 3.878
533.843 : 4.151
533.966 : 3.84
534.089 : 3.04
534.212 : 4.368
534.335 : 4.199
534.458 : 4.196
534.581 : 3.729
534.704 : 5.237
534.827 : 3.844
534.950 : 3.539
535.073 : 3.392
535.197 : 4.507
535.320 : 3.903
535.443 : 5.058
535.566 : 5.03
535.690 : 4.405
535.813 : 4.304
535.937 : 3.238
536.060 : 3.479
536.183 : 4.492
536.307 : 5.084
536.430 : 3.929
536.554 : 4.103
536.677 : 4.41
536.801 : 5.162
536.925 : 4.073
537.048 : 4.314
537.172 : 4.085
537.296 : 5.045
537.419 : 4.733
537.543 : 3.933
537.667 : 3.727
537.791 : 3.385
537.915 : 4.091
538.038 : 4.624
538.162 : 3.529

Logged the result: 3.539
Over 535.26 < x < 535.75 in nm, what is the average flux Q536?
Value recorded 4.6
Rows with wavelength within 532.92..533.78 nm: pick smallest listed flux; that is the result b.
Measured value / 2.667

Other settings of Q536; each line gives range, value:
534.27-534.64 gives 4.05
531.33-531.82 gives 4.3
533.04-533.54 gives 4.25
